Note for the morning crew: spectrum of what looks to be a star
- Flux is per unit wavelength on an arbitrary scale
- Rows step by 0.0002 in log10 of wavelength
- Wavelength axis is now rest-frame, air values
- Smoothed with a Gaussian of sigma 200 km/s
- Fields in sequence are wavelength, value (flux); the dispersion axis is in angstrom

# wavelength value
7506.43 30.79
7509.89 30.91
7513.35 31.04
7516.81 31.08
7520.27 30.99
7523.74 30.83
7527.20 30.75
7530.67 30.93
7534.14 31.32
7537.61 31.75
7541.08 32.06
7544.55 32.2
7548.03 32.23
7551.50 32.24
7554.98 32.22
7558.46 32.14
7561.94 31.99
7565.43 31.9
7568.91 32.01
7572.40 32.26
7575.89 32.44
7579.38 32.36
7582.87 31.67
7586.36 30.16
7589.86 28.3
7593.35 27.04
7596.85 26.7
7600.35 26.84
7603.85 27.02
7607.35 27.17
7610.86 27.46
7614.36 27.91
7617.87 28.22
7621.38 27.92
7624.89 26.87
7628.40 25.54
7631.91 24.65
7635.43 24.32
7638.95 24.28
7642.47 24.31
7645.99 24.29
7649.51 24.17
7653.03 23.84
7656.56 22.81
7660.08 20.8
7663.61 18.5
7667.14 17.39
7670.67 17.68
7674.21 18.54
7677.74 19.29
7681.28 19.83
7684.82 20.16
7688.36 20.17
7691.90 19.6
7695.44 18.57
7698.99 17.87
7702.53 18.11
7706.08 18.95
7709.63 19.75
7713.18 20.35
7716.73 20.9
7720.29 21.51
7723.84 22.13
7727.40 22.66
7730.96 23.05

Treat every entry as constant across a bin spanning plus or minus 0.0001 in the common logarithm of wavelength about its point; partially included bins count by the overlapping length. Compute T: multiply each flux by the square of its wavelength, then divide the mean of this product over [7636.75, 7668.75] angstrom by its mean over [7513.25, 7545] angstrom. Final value 0.74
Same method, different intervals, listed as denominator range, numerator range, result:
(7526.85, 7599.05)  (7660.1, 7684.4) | 0.62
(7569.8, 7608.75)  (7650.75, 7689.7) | 0.69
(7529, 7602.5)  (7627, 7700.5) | 0.70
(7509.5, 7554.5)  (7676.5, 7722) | 0.65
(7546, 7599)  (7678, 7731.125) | 0.67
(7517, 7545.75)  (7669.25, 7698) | 0.64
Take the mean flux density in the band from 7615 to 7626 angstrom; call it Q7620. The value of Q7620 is 27.7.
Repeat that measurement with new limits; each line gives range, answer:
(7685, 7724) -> 19.7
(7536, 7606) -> 30.8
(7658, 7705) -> 19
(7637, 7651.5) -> 24.3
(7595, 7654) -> 26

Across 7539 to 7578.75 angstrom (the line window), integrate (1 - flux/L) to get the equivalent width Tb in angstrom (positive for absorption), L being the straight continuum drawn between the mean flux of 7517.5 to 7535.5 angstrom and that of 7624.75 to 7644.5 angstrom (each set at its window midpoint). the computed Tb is -4.2 angstrom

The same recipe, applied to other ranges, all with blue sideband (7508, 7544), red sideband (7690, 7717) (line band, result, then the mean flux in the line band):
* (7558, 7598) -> -4.42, 30.8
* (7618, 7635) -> -1.31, 26.3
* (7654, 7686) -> 2.85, 19.5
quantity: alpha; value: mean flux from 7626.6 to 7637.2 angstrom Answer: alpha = 24.8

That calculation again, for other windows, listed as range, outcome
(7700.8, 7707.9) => 18.5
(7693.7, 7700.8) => 18.2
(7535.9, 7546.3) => 32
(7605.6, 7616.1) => 27.5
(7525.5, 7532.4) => 30.8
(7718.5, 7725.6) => 21.8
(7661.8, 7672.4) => 17.9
